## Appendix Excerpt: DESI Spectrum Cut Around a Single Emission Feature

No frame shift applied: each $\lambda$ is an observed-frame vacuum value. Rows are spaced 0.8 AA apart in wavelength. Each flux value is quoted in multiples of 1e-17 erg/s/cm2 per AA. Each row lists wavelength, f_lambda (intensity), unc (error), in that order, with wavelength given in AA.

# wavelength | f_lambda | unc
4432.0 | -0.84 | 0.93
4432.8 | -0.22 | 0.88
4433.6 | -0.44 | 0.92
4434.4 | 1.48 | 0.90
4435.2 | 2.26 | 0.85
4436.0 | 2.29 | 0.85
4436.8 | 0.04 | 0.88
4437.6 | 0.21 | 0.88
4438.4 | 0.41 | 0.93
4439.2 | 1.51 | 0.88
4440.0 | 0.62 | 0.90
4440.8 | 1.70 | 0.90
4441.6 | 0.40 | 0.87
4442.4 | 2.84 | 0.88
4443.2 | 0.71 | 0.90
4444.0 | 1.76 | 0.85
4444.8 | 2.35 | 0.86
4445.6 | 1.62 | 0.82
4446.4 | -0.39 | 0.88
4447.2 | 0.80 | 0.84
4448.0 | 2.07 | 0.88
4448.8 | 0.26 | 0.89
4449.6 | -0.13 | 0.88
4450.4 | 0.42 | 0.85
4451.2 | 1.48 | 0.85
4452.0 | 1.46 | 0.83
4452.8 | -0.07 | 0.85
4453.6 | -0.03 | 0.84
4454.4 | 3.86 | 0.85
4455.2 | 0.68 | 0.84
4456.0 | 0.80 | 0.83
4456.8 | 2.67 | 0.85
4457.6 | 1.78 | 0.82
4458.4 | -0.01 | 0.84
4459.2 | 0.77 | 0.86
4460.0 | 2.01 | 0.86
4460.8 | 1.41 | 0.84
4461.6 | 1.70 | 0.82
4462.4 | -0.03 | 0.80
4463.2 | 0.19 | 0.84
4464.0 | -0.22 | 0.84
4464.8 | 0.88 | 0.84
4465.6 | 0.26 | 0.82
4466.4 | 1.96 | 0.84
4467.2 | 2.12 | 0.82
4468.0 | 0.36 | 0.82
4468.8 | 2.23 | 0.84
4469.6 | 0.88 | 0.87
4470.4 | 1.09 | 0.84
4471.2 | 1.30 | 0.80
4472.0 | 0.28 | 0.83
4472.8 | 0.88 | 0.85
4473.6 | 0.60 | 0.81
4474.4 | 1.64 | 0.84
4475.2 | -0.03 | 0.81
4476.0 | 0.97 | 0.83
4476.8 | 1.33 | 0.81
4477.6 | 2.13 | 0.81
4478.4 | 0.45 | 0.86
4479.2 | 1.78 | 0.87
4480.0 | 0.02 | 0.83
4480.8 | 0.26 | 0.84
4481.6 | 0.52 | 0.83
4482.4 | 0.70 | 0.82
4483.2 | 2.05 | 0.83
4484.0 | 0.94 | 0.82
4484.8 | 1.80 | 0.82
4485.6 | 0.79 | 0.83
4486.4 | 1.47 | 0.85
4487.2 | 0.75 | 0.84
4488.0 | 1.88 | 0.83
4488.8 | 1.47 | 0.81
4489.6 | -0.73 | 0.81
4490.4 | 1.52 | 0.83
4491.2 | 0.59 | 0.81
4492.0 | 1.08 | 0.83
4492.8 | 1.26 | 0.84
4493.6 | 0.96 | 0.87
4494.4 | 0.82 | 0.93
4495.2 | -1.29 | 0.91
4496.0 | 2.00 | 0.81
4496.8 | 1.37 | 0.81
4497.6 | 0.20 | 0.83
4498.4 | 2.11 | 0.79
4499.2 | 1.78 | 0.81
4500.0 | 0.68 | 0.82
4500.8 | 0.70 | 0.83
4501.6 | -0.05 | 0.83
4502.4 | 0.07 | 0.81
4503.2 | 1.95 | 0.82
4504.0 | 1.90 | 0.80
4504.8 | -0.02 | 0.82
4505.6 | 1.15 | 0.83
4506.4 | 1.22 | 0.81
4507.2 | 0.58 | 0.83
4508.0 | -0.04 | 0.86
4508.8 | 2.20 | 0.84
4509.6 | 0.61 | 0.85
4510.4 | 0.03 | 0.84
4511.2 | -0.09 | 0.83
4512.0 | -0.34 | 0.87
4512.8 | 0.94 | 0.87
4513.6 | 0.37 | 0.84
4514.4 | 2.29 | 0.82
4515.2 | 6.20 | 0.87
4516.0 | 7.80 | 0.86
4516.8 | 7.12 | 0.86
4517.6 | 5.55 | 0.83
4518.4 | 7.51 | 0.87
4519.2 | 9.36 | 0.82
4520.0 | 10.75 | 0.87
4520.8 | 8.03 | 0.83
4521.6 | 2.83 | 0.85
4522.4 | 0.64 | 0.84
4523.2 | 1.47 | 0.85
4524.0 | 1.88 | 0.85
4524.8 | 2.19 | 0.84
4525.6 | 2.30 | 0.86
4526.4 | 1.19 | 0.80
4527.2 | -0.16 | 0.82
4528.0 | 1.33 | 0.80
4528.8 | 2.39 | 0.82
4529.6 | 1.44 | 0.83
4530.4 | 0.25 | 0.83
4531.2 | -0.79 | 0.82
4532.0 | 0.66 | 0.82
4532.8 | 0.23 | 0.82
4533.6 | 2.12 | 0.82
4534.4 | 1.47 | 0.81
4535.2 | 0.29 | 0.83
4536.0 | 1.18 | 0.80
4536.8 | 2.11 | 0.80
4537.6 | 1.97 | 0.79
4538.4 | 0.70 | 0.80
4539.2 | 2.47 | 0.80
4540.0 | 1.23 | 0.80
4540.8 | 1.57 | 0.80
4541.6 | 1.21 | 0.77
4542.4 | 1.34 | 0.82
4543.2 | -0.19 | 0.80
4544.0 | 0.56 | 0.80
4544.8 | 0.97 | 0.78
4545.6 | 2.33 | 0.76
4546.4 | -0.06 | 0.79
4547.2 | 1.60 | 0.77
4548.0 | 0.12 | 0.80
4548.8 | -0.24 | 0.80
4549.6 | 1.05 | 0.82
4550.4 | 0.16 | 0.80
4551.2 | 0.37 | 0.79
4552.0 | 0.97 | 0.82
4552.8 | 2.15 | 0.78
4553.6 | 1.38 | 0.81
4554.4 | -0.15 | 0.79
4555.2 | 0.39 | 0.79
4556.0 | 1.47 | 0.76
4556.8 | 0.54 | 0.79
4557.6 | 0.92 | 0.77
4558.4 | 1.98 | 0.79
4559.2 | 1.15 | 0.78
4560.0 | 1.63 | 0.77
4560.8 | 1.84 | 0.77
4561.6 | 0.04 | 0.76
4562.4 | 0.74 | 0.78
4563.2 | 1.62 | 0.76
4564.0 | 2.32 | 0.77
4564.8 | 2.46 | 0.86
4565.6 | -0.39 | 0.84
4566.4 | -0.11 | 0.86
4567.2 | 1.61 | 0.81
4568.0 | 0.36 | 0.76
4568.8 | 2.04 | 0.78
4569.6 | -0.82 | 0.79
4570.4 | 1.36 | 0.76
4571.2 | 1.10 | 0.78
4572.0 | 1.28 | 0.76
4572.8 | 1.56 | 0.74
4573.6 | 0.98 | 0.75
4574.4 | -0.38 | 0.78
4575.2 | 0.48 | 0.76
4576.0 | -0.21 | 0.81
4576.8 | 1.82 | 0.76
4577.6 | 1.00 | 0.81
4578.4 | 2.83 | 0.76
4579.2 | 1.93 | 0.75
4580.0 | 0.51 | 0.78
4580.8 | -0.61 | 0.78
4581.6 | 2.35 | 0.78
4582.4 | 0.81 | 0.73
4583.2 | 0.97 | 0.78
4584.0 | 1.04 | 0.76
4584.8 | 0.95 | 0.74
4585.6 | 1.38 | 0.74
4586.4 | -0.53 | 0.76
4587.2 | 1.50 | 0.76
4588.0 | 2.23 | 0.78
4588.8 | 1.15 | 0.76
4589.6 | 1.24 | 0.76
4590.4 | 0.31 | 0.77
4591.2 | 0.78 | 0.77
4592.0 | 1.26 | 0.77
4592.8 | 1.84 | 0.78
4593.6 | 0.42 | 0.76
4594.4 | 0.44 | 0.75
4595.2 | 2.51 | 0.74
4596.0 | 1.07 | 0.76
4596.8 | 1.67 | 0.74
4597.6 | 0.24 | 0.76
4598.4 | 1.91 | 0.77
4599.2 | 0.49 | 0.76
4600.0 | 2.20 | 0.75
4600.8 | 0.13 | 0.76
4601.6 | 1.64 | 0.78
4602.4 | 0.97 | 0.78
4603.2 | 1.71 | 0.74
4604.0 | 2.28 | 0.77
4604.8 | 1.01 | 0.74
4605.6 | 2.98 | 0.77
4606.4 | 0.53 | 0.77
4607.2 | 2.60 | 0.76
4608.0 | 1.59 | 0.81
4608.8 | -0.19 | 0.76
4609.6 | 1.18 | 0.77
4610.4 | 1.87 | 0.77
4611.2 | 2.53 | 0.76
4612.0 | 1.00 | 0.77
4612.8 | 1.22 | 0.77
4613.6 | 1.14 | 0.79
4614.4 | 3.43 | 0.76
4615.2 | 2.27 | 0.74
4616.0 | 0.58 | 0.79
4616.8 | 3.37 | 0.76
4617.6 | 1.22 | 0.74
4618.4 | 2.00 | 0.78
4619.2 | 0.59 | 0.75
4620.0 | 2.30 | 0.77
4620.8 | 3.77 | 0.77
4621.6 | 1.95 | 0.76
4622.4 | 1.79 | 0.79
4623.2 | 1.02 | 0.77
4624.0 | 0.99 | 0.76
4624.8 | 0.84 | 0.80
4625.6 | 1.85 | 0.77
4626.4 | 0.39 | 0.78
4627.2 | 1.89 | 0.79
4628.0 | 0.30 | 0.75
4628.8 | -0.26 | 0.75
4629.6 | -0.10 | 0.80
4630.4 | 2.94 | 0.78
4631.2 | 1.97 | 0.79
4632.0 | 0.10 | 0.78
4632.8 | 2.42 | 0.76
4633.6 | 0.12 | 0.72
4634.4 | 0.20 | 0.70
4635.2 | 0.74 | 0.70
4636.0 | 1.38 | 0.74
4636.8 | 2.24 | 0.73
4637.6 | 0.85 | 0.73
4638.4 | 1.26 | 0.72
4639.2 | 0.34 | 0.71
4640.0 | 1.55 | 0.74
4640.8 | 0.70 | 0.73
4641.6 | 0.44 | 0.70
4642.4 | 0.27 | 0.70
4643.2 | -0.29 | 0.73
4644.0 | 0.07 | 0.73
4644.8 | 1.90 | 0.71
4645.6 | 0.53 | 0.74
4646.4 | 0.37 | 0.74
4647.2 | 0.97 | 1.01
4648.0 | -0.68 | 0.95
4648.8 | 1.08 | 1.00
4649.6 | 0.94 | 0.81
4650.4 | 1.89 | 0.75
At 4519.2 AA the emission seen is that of [O II] 3727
